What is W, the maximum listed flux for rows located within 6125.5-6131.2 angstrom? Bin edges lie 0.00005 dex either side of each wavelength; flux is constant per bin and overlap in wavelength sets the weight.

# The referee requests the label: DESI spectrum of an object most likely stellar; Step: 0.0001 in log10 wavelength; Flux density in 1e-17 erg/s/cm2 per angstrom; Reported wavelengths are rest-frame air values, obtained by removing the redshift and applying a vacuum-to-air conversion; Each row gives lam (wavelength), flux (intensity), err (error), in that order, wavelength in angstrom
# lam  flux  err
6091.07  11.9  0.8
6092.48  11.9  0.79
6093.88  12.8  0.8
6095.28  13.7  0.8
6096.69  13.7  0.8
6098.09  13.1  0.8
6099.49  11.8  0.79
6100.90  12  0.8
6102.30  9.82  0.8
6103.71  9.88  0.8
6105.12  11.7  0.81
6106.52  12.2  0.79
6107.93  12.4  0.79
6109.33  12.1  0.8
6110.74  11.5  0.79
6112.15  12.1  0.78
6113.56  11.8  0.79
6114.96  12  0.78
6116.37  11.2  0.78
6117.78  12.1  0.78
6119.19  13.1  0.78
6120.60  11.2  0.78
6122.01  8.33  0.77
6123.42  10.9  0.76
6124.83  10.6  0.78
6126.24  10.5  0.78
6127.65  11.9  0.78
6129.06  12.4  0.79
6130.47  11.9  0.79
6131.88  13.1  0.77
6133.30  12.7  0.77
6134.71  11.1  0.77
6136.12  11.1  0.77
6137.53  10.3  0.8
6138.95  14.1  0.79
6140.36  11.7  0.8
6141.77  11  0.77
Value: 12.4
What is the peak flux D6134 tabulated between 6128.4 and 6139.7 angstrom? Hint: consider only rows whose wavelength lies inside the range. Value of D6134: 14.1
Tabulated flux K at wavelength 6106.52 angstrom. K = 12.2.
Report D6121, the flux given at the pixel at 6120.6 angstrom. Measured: 11.2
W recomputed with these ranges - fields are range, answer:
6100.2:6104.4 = 12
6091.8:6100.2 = 13.7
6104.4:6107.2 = 12.2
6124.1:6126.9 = 10.6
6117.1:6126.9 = 13.1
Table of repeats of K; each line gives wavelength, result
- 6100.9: 12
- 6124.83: 10.6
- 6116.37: 11.2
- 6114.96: 12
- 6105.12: 11.7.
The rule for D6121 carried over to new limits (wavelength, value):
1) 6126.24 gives 10.5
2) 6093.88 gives 12.8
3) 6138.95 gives 14.1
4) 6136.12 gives 11.1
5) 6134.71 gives 11.1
